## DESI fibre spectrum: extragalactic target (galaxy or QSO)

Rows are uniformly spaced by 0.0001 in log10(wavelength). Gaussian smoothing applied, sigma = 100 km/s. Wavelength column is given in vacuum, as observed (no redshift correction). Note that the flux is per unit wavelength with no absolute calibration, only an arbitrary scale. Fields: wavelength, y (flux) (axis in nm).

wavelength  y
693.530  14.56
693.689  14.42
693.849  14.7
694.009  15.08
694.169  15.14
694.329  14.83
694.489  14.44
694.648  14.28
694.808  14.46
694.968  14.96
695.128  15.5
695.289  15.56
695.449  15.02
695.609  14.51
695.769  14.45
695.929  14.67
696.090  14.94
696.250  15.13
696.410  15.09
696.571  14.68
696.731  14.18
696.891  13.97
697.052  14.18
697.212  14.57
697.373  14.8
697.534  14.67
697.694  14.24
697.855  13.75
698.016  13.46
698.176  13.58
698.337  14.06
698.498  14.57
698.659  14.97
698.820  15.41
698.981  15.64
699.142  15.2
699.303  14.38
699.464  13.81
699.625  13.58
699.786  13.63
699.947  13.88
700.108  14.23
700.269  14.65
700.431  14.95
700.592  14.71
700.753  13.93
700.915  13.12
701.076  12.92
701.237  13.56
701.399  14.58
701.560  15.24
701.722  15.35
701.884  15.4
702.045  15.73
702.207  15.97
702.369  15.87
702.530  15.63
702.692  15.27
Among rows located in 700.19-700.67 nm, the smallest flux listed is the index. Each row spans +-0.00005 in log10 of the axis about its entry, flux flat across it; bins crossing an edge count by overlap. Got 14.65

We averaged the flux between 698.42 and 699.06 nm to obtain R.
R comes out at 15.1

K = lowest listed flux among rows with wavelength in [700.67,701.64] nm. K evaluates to 12.92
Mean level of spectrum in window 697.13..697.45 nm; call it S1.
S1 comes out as 14.7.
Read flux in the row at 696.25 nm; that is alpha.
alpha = 15.13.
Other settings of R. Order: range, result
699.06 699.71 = 14.2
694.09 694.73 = 14.7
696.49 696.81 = 14.4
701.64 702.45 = 15.7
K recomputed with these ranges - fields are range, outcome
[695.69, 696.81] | 14.18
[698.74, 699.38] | 14.38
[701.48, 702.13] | 15.24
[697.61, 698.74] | 13.46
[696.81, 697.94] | 13.75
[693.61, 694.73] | 14.28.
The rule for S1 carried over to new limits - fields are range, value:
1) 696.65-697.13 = 14.1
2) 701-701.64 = 14.1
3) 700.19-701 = 14.3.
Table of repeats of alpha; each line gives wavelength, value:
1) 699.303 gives 14.38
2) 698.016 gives 13.46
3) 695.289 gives 15.56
